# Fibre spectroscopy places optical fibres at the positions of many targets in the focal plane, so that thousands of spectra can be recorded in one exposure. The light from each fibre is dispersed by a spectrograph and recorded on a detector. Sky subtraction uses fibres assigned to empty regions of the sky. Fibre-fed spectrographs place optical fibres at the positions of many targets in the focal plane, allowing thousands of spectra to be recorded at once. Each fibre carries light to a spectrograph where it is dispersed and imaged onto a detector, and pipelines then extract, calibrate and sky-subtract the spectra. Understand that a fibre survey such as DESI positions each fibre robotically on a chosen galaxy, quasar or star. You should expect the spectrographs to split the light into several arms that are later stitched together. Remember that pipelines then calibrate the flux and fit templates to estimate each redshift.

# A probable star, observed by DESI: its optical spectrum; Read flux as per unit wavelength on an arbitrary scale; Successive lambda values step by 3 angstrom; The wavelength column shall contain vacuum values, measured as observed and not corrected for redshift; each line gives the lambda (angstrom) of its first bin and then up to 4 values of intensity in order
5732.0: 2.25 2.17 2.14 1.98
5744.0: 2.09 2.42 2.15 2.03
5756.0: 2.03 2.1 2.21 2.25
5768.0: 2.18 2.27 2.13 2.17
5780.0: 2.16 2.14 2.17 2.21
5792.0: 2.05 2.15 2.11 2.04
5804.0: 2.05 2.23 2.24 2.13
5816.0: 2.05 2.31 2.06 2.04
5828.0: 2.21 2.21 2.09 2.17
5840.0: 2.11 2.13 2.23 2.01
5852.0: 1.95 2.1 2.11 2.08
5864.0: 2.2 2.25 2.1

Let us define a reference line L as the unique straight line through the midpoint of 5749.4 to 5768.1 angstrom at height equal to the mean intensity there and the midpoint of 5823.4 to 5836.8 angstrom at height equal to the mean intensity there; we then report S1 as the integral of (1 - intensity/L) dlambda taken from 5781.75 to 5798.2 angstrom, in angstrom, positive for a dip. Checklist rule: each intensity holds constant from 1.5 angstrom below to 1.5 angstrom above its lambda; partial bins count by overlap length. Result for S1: 0.0 angstrom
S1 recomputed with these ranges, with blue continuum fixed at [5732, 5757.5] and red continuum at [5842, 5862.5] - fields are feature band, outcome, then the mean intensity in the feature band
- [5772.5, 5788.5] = -0.3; 2.16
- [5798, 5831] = -0.6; 2.14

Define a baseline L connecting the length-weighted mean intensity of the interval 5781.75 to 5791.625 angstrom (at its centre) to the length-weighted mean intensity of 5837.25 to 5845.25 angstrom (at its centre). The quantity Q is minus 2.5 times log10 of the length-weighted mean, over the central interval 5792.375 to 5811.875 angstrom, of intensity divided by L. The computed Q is 0.011 mag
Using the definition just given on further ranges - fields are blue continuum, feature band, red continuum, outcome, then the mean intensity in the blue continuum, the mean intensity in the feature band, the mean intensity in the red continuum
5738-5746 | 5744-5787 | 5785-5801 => -0.03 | 2.08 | 2.17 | 2.13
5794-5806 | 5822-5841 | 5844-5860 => -0.02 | 2.09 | 2.13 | 2.08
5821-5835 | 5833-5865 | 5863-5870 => 0.03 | 2.13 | 2.11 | 2.2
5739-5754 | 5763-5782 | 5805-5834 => -0.02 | 2.14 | 2.19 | 2.16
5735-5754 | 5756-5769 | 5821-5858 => -0.02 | 2.14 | 2.17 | 2.11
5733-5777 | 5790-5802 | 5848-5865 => 0.01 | 2.16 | 2.09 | 2.07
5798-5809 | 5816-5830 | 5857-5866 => -0.01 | 2.11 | 2.15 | 2.14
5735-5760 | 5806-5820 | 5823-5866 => -0.03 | 2.12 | 2.19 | 2.12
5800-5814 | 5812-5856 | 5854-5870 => 0.01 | 2.14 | 2.12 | 2.15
